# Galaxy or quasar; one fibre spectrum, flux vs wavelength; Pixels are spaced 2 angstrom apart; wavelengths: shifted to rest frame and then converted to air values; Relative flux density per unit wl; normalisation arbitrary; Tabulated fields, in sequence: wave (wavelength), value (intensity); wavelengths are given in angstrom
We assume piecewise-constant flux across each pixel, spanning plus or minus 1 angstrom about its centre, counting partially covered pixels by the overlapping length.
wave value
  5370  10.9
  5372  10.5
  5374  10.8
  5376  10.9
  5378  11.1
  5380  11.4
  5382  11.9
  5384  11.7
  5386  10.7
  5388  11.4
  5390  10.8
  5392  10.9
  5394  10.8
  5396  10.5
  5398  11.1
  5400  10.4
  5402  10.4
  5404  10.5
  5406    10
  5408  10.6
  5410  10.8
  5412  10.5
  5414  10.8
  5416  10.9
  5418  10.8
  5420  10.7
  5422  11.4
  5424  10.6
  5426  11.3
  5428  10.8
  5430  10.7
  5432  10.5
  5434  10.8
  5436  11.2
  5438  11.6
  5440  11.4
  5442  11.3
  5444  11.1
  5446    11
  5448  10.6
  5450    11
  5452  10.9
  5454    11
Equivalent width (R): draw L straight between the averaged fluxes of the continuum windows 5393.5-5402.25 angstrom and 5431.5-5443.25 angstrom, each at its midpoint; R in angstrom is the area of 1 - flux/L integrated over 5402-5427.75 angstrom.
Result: 0.3 angstrom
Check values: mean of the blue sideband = 10.7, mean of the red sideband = 11.2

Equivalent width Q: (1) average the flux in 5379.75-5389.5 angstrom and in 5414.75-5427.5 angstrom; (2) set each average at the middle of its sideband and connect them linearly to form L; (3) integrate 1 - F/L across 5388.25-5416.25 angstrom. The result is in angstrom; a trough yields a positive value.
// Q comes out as 1.30 angstrom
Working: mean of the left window 11.4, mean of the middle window 10.7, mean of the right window 10.9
